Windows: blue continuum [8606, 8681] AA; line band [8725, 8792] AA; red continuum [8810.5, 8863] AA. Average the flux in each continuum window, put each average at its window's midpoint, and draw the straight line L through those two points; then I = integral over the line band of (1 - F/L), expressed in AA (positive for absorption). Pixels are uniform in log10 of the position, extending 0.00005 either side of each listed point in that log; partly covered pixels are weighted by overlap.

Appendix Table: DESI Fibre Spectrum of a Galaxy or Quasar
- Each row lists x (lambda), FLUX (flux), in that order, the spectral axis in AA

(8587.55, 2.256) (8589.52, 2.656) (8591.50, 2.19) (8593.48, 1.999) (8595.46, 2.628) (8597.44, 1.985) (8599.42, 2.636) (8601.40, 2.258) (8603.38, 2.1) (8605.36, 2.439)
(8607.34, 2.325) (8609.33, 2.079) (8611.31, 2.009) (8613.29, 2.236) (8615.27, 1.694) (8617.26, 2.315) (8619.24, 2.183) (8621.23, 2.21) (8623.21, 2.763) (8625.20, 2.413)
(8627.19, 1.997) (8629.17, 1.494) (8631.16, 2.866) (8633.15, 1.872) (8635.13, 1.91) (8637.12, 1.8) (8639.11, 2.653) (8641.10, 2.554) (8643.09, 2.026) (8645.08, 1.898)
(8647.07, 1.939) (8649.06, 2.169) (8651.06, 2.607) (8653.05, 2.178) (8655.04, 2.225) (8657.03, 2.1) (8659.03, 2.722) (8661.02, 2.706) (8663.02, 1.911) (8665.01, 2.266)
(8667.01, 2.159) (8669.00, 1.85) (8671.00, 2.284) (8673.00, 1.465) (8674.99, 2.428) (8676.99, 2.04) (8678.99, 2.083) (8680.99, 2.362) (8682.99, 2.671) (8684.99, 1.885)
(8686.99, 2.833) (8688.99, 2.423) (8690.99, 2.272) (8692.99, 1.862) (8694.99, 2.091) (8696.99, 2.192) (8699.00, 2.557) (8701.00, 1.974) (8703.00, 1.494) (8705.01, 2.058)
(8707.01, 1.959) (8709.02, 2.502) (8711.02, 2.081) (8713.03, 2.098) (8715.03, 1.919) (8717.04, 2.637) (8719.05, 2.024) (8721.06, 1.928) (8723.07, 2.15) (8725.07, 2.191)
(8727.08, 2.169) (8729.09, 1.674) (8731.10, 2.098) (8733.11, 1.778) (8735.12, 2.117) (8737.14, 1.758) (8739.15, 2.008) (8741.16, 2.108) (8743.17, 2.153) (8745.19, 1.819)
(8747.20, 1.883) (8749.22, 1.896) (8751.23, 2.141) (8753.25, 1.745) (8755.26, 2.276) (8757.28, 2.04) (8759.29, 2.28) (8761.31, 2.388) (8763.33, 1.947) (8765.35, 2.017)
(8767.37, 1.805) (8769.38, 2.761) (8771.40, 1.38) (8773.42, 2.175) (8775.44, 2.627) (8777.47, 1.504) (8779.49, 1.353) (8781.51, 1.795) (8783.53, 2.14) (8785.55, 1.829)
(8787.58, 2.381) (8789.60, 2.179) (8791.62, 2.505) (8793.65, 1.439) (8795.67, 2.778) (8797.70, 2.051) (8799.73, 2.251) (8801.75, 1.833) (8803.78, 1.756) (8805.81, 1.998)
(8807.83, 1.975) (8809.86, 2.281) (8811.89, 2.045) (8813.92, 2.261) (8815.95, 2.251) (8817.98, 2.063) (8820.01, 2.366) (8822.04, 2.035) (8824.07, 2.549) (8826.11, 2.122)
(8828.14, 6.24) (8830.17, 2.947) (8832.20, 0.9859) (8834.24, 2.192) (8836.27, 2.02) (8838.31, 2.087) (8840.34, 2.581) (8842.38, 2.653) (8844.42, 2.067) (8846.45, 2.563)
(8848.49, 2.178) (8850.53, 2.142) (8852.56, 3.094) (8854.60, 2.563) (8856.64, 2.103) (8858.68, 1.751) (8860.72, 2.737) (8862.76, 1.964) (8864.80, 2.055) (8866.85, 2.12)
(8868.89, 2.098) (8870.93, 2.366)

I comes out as 8.6 AA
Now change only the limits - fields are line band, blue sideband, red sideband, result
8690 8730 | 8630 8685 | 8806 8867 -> 2.8 AA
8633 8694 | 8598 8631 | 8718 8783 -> -2.0 AA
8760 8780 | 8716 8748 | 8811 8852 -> 1.5 AA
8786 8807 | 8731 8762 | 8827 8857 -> 1.8 AA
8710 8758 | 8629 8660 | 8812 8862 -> 5.8 AA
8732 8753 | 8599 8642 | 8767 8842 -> 2.4 AA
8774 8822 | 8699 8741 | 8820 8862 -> 5.2 AA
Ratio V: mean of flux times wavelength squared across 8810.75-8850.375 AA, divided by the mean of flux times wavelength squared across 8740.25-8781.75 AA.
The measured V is 1.2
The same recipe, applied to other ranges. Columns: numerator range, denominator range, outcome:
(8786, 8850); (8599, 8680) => 1.10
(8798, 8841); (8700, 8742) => 1.17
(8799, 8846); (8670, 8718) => 1.11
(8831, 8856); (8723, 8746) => 1.16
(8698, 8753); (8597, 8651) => 0.95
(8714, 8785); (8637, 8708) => 0.94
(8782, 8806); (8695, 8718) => 1.00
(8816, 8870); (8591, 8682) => 1.14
